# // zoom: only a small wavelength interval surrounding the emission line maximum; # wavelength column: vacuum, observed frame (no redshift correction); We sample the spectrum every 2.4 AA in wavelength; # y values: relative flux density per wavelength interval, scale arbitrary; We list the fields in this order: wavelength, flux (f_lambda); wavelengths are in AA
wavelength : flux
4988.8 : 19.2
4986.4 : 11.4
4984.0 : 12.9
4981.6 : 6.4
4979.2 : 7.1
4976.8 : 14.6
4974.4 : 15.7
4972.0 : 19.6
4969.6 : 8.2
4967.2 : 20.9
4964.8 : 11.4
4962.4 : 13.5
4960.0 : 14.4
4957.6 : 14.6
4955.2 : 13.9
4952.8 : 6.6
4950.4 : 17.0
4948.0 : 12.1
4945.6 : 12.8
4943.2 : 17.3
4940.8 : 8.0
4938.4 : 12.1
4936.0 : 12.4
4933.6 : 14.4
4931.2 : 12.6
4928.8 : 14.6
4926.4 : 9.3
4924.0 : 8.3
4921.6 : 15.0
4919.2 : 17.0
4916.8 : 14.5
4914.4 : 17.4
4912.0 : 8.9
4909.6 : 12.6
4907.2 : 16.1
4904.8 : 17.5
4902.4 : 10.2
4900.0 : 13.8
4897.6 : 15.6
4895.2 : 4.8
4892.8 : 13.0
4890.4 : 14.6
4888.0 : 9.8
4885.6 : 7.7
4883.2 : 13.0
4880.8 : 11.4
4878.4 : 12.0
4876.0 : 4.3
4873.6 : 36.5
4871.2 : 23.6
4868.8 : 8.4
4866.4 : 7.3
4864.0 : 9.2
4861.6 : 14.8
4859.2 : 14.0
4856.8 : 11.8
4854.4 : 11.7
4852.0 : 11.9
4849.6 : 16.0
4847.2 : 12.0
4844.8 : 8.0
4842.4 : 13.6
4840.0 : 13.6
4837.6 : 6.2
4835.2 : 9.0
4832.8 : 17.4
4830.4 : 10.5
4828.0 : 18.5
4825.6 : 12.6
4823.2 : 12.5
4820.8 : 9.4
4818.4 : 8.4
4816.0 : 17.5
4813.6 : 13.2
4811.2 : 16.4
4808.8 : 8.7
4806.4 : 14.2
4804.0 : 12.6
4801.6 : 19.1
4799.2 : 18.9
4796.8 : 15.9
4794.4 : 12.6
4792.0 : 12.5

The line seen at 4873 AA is H-gamma 4340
